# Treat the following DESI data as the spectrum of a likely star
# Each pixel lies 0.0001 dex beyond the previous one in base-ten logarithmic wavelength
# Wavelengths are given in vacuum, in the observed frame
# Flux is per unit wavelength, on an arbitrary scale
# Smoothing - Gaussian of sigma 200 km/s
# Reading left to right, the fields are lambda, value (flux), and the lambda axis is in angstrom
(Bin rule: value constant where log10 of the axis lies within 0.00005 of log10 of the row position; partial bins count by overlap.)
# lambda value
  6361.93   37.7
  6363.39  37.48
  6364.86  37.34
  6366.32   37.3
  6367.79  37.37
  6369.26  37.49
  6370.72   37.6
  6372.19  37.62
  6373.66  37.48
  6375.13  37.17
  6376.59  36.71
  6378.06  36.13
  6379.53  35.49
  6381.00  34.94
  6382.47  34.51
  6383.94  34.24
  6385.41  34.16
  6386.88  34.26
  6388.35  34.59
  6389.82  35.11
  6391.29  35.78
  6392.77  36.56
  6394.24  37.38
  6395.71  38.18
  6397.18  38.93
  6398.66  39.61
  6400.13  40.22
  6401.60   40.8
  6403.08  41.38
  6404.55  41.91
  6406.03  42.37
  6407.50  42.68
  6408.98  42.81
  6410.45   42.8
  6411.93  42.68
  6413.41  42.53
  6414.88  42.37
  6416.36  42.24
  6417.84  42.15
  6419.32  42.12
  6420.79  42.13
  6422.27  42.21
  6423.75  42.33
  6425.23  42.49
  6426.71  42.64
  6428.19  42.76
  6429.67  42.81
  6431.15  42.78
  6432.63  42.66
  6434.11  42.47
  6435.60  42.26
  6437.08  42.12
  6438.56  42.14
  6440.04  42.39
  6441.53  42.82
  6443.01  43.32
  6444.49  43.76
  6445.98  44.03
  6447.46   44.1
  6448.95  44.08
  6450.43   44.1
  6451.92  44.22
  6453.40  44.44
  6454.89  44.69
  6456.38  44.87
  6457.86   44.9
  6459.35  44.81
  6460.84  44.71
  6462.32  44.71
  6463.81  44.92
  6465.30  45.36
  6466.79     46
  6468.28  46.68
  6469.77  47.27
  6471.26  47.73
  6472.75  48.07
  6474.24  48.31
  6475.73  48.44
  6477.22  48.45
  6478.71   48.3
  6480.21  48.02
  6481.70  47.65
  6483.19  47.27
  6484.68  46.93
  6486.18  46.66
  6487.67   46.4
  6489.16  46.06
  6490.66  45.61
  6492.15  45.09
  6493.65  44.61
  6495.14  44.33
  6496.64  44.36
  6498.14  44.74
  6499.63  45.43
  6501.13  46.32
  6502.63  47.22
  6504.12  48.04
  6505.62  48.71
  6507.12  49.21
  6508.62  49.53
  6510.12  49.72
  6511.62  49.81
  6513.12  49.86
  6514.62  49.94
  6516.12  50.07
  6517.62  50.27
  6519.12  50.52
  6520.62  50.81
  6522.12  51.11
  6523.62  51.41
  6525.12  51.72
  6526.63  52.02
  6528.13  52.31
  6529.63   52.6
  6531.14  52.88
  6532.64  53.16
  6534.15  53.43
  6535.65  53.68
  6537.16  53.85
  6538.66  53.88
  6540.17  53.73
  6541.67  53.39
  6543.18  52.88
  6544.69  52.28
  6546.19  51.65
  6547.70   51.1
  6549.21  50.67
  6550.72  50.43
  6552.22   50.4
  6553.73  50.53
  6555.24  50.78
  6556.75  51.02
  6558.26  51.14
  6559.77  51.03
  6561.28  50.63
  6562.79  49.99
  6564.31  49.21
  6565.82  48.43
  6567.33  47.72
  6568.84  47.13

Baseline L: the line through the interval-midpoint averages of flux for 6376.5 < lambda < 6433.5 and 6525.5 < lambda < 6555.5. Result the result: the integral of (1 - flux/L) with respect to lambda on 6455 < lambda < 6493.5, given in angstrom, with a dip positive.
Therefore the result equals -0.27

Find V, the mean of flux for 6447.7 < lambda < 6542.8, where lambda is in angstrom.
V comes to 48.2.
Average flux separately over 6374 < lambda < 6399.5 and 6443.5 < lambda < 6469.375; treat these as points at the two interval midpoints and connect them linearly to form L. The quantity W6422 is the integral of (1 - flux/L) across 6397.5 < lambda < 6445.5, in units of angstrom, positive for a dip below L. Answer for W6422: -2.2 angstrom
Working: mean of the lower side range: 36.1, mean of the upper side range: 44.7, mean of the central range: 42.3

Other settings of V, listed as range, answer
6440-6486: 45.7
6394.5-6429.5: 41.7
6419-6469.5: 43.7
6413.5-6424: 42.3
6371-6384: 36.2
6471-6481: 48.2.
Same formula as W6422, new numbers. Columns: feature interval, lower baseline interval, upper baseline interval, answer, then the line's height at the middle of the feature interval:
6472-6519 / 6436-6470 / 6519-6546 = 1.1 angstrom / 48.7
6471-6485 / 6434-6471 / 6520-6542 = -0.3 angstrom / 47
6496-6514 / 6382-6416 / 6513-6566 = 0.3 angstrom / 48.5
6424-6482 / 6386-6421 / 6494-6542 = -0.4 angstrom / 44.4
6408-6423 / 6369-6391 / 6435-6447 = -0.9 angstrom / 39.9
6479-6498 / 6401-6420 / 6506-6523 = 0.8 angstrom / 48.1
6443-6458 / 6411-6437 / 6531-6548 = 0.2 angstrom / 44.9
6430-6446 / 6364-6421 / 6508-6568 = -0.1 angstrom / 42.6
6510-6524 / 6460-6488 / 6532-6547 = 0.2 angstrom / 51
